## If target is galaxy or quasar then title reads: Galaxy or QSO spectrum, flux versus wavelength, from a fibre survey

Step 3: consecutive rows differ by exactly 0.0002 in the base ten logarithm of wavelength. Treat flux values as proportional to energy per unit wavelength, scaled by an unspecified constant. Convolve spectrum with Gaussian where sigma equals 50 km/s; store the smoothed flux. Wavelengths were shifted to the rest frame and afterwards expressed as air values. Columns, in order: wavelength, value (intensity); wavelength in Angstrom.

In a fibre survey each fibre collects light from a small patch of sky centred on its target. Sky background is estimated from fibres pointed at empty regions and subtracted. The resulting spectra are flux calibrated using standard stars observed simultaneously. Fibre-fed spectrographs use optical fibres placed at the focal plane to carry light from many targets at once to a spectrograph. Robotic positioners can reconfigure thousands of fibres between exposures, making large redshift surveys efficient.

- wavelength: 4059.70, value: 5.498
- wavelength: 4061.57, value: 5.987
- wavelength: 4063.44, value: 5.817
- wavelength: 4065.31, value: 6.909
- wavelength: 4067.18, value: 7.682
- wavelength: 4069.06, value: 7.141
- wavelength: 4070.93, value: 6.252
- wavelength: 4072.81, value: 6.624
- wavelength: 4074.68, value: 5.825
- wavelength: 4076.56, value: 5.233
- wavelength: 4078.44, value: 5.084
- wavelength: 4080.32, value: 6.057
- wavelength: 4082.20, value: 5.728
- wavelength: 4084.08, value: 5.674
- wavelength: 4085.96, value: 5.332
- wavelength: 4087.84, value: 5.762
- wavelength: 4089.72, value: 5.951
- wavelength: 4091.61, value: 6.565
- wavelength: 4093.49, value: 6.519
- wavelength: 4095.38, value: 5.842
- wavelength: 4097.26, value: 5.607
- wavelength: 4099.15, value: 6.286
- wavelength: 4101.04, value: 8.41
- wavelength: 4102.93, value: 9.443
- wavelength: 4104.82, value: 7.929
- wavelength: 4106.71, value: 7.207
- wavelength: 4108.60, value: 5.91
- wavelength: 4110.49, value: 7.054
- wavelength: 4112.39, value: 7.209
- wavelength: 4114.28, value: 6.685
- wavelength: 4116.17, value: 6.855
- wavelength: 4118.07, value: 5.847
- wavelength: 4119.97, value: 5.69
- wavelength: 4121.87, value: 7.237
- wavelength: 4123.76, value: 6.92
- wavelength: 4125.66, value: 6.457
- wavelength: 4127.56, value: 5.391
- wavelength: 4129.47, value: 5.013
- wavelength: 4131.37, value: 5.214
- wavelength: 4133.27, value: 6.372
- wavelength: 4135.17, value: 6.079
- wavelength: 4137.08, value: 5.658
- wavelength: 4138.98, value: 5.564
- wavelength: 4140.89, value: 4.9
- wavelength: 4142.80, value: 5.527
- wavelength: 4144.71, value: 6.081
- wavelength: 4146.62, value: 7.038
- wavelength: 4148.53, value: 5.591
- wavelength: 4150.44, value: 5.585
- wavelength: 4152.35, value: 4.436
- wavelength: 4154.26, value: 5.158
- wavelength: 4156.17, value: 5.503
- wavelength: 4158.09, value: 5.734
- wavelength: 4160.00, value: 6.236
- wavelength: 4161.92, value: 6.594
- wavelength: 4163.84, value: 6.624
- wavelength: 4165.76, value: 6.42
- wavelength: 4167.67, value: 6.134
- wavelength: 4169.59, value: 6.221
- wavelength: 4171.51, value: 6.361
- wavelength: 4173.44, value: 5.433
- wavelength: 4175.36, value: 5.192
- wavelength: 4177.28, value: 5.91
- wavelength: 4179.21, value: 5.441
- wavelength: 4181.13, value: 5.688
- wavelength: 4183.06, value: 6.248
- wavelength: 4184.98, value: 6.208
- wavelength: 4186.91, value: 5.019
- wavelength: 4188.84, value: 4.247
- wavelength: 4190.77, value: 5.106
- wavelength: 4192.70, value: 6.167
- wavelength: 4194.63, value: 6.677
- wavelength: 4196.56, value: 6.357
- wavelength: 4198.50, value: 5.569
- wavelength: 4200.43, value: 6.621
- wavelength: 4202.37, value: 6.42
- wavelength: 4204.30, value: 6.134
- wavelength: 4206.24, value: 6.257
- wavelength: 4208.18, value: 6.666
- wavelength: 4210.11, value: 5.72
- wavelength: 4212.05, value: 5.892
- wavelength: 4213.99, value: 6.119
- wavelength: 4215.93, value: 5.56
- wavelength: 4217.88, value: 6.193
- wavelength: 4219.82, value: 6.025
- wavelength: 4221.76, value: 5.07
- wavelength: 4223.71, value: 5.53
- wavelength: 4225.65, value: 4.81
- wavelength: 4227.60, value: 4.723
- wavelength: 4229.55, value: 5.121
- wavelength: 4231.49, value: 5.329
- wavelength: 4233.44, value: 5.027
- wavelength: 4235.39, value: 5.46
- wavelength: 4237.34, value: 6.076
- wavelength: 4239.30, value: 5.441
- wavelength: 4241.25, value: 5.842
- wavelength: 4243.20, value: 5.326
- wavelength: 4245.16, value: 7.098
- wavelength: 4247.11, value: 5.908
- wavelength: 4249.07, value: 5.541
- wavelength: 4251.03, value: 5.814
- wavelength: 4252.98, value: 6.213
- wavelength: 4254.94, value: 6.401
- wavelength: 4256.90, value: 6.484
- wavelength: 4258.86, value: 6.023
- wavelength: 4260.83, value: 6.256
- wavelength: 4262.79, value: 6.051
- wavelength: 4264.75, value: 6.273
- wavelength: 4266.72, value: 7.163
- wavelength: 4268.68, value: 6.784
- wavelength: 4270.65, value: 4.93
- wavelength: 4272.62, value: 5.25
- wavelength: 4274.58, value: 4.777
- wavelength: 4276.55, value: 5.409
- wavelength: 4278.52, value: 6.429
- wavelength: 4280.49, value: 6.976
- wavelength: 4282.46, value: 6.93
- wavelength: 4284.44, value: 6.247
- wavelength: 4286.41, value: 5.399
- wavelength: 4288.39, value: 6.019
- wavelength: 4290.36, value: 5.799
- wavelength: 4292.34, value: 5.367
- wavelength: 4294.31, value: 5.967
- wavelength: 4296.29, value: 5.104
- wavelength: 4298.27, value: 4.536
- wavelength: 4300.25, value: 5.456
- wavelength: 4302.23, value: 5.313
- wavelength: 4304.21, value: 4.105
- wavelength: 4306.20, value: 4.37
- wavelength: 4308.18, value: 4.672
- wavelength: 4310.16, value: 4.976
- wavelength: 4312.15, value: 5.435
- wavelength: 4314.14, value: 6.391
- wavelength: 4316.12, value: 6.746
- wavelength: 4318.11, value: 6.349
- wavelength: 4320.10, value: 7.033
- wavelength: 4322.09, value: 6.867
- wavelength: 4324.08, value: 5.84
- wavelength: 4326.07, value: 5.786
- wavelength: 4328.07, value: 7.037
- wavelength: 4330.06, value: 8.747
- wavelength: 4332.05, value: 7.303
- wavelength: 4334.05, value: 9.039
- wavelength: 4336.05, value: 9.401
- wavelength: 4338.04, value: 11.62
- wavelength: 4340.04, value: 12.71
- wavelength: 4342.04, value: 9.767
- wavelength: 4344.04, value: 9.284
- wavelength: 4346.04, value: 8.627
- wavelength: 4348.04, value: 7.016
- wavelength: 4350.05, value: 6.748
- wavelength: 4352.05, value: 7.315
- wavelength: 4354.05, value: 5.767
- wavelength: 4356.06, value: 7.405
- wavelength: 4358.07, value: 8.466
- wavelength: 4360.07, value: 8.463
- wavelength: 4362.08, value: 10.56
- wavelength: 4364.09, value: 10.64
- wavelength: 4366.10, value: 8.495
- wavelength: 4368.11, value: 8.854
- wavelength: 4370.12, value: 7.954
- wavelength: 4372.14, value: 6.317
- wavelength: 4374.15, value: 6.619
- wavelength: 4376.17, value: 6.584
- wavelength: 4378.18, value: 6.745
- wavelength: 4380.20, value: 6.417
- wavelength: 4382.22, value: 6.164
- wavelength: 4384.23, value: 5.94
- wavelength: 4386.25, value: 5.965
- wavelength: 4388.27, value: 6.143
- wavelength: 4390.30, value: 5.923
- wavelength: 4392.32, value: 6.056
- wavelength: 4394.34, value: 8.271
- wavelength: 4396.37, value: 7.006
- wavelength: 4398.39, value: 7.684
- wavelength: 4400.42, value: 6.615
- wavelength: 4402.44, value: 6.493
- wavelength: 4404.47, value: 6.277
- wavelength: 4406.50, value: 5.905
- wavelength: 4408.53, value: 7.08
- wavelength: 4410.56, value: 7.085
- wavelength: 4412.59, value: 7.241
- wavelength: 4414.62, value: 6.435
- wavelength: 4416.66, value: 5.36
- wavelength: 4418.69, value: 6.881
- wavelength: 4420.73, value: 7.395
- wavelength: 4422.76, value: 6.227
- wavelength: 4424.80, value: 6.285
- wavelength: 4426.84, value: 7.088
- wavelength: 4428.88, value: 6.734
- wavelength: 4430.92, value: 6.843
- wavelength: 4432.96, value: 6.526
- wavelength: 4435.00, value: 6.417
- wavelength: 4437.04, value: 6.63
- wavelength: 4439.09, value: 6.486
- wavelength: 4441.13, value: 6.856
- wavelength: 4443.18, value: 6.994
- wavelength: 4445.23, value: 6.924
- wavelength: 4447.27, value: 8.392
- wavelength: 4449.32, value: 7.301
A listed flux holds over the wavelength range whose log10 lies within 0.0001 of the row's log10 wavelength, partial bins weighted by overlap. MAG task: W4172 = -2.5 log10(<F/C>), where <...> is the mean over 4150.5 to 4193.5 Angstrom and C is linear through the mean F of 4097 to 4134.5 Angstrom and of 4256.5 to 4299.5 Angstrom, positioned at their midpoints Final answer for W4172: 0.12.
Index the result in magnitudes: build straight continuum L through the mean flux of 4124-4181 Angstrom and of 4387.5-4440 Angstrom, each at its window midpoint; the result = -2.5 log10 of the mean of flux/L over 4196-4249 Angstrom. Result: 0.05 mag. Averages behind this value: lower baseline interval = 5.8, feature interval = 5.78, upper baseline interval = 6.66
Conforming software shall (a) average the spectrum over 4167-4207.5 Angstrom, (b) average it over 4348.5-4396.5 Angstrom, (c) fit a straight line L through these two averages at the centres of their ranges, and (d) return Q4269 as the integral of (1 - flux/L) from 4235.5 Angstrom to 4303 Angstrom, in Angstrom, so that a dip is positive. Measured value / 6.22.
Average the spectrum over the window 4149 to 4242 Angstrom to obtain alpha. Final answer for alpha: 5.75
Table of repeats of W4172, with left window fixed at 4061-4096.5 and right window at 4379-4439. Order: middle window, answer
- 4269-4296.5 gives 0.107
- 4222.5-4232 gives 0.235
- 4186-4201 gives 0.104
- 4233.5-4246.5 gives 0.094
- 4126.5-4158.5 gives 0.114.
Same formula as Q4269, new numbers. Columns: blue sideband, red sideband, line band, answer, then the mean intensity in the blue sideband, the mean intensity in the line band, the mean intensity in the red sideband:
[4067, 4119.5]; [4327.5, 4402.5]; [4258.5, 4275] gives 3.0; 6.47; 5.98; 7.81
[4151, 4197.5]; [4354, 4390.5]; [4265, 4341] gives 4.8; 5.8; 6.43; 7.41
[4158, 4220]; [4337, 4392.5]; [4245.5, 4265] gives 1.6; 5.98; 6.12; 7.83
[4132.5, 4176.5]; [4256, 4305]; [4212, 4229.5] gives 1.0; 5.84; 5.5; 5.81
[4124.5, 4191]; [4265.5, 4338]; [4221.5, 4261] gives 2.0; 5.74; 5.69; 6.19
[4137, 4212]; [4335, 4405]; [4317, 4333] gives 0.9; 5.86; 6.87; 7.73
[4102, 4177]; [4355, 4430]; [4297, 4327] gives 5.3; 6.16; 5.59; 7.07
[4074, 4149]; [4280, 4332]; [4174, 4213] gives 1.4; 6.22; 5.87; 5.92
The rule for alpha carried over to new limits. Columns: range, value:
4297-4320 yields 5.37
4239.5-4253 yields 5.92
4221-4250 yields 5.49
